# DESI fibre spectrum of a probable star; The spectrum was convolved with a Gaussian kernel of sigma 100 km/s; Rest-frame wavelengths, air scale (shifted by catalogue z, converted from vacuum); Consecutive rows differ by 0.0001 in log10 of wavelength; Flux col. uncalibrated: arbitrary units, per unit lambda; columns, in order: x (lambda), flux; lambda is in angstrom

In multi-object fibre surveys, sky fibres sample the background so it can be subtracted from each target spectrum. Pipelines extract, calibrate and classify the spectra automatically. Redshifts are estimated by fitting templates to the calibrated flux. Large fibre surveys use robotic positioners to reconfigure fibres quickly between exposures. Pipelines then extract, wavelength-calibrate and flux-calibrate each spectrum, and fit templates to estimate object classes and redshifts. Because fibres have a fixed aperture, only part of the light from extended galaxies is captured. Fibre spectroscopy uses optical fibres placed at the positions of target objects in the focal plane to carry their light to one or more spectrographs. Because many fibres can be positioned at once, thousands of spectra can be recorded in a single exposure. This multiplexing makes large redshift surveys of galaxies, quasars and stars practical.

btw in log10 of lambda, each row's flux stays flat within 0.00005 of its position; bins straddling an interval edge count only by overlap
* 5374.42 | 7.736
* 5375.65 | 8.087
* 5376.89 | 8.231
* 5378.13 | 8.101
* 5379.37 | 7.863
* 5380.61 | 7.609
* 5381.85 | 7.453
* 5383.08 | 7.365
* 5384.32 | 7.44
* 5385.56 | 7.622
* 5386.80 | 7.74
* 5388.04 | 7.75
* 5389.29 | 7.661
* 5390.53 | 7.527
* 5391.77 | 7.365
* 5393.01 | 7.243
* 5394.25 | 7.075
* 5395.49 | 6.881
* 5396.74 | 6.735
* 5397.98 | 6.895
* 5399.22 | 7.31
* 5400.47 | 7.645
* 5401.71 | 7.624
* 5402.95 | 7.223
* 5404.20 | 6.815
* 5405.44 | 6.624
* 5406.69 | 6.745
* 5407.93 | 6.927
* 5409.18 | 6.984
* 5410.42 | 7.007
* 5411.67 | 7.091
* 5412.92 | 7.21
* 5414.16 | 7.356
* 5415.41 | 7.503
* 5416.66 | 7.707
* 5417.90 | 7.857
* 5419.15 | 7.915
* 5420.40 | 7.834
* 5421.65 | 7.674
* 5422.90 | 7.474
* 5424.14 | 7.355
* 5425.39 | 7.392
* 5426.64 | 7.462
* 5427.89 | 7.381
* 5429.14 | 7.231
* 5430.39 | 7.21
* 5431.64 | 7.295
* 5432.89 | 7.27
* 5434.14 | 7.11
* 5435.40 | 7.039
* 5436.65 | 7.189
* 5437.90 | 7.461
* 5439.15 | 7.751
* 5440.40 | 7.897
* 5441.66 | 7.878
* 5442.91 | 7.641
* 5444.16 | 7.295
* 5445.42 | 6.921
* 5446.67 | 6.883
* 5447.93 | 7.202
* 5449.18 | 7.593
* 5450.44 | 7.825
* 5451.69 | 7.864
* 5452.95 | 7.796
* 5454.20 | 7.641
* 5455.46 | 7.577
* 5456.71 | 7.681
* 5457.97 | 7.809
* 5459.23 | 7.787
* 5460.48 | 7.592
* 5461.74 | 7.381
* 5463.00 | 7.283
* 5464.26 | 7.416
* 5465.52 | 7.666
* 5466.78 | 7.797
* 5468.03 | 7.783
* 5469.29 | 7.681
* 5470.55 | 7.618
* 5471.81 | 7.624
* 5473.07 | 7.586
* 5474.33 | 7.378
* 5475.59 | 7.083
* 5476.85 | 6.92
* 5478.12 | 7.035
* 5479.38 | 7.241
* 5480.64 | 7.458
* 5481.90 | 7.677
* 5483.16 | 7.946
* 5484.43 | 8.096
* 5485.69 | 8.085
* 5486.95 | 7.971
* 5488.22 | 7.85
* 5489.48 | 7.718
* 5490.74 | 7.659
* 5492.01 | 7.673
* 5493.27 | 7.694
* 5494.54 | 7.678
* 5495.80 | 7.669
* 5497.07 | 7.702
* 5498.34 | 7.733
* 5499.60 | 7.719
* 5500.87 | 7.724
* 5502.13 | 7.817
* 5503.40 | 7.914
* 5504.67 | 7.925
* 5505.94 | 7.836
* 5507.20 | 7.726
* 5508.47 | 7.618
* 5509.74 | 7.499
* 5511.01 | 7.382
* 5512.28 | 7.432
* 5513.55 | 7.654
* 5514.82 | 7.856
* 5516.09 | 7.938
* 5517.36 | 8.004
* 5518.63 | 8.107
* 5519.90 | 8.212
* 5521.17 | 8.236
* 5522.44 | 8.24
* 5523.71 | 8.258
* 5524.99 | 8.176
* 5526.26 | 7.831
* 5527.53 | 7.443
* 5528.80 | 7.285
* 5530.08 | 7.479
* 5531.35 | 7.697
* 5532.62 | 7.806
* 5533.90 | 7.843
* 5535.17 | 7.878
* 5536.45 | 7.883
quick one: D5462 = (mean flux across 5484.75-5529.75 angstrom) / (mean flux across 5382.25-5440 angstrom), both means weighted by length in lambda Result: 1.1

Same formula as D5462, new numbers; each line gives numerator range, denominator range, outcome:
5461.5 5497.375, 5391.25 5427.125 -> 1.04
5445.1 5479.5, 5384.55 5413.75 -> 1.04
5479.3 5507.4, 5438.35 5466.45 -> 1.03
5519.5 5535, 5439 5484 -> 1.05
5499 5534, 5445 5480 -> 1.04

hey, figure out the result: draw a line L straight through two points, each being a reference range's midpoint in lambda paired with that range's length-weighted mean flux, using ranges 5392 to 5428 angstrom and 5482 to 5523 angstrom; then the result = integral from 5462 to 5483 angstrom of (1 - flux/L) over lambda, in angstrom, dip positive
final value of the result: 0.5 angstrom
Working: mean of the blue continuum 7.27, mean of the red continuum 7.82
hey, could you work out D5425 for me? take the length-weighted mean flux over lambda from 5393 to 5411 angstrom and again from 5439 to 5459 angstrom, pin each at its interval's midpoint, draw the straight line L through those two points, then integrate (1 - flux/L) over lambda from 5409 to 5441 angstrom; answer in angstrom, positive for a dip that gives -0.49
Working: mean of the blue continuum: 7.04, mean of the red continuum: 7.58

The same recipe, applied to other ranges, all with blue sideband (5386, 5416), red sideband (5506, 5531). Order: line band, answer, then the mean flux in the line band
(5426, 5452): 0.0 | 7.39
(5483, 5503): -0.3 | 7.79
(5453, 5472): -0.3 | 7.63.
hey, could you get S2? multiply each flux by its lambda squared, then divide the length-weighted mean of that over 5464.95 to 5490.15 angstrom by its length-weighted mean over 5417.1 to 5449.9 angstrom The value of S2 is 1.04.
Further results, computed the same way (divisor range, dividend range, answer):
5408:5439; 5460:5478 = 1.03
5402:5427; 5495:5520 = 1.10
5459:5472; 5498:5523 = 1.05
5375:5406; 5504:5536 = 1.10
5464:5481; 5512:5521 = 1.08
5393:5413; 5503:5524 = 1.16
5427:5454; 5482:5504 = 1.07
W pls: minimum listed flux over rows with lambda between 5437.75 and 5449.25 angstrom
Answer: 6.883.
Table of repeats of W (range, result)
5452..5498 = 6.92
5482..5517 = 7.382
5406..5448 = 6.745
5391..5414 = 6.624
